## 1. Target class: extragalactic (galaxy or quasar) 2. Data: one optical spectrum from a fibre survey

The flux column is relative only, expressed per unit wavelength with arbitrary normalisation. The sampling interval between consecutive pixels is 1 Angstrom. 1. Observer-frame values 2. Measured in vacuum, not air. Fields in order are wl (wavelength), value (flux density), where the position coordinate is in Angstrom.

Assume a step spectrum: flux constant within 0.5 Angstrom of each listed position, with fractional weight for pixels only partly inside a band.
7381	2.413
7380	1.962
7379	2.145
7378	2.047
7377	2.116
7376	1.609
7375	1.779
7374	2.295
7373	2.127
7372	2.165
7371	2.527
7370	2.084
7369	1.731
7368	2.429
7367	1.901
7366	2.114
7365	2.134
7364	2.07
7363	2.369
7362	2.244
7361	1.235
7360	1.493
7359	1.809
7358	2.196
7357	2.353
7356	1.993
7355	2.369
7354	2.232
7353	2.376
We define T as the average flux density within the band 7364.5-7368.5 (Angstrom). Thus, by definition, 2.14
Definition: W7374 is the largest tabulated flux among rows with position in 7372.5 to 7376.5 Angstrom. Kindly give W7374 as 2.295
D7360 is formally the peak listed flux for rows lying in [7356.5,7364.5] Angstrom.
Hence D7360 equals 2.369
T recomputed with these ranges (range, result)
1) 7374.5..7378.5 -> 1.89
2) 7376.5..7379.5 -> 2.1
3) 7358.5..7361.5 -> 1.51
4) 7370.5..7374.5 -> 2.28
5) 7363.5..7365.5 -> 2.1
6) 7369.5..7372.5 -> 2.26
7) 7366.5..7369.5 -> 2.02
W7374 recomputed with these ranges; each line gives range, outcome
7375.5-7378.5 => 2.116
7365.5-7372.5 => 2.527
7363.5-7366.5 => 2.134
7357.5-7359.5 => 2.196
